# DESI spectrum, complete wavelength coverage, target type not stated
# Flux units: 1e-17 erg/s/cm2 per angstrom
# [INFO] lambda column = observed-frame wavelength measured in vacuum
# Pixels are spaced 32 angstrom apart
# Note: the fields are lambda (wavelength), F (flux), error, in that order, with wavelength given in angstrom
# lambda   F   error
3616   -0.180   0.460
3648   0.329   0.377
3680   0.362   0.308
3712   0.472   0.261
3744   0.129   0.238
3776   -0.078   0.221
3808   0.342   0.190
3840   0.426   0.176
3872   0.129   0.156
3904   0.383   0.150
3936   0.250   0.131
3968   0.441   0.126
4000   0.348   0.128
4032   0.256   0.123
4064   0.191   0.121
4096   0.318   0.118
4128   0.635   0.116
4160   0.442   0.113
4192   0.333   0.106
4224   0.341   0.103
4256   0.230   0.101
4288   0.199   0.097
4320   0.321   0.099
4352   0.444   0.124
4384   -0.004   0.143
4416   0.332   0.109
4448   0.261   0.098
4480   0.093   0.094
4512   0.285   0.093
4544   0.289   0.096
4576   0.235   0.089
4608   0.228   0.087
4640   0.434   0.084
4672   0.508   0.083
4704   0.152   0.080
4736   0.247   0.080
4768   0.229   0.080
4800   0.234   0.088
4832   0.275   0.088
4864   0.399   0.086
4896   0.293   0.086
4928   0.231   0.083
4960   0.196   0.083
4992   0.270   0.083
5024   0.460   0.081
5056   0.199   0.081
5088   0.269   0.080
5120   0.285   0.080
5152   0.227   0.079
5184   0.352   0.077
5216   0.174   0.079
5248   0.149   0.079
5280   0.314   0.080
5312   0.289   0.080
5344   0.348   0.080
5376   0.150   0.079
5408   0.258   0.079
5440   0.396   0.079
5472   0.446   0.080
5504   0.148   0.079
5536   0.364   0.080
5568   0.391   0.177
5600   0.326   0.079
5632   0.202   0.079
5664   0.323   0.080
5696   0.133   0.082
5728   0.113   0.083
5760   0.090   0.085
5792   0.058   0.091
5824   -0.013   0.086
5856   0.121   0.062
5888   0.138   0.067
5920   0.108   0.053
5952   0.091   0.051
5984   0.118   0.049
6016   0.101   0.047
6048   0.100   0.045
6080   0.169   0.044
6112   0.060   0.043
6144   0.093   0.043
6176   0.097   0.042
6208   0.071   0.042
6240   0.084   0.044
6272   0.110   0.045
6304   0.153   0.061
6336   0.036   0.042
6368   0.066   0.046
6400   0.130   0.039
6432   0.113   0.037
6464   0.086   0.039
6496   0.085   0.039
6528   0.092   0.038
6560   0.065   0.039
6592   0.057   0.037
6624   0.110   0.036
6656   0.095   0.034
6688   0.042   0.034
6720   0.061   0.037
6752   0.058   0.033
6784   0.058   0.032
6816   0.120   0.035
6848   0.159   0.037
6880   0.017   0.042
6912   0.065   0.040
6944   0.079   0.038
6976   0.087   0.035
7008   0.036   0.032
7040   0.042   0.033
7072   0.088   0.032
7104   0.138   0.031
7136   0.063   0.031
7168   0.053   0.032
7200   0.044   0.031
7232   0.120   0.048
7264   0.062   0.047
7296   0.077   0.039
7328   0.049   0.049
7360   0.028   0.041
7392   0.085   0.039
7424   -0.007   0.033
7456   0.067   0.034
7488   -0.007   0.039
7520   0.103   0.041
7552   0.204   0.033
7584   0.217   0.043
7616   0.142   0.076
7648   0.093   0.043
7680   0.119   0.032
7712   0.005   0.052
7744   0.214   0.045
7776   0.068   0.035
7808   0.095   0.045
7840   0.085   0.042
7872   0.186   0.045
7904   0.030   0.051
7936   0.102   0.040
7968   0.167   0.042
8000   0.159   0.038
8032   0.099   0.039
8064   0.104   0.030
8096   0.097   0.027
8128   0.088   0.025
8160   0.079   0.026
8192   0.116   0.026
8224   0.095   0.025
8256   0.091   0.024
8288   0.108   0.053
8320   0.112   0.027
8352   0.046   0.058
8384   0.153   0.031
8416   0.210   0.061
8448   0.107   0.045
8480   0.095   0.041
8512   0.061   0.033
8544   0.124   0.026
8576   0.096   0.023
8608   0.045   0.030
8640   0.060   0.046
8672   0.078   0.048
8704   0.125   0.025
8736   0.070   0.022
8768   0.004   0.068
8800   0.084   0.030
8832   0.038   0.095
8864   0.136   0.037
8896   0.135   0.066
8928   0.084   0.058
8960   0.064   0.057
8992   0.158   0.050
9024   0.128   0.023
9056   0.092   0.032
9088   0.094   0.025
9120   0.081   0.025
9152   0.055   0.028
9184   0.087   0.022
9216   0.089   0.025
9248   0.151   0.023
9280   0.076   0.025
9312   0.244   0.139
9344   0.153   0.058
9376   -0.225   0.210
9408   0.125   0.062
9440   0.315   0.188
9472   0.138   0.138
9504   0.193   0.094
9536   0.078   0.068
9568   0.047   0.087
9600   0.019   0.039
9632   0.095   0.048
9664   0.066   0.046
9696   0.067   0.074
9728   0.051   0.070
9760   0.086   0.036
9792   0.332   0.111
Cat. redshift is 1.03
